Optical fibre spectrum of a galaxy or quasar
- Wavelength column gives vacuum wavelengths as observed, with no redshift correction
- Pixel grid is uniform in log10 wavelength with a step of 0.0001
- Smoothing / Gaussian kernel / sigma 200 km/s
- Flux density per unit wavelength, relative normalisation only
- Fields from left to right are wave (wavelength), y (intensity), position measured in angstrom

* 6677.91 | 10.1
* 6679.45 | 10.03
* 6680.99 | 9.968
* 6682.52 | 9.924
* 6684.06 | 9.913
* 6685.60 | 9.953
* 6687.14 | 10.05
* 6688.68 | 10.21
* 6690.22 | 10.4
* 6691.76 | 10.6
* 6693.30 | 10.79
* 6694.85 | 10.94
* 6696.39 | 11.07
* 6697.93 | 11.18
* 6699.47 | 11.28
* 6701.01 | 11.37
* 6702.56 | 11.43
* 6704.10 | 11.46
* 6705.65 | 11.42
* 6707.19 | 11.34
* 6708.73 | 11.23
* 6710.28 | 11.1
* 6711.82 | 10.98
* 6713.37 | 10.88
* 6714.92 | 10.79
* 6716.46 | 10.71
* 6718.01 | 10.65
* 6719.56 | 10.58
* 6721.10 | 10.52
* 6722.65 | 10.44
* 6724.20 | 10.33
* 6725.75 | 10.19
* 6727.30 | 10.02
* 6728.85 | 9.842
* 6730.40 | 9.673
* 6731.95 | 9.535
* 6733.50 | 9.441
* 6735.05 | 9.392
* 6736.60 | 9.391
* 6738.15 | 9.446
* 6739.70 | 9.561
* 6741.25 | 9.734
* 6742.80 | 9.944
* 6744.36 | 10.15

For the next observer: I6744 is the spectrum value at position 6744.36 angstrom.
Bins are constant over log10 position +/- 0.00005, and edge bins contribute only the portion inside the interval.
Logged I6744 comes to 10.15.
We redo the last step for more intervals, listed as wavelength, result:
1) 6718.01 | 10.65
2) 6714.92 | 10.79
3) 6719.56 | 10.58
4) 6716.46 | 10.71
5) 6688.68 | 10.21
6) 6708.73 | 11.23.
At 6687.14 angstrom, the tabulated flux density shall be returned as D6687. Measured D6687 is 10.05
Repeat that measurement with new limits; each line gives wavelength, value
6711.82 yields 10.98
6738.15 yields 9.446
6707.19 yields 11.34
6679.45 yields 10.03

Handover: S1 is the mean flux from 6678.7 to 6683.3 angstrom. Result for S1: 9.99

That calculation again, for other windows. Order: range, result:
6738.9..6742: 9.66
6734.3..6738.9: 9.41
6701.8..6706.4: 11.4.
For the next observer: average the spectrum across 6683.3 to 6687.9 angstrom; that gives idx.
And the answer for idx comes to 9.97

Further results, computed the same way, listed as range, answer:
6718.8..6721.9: 10.6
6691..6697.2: 10.8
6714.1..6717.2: 10.8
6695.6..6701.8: 11.2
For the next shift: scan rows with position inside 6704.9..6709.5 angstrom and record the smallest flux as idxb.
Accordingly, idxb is 11.23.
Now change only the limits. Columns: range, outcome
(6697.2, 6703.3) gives 11.18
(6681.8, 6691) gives 9.913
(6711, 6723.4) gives 10.44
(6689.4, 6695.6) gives 10.4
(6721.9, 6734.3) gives 9.441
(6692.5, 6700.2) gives 10.79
